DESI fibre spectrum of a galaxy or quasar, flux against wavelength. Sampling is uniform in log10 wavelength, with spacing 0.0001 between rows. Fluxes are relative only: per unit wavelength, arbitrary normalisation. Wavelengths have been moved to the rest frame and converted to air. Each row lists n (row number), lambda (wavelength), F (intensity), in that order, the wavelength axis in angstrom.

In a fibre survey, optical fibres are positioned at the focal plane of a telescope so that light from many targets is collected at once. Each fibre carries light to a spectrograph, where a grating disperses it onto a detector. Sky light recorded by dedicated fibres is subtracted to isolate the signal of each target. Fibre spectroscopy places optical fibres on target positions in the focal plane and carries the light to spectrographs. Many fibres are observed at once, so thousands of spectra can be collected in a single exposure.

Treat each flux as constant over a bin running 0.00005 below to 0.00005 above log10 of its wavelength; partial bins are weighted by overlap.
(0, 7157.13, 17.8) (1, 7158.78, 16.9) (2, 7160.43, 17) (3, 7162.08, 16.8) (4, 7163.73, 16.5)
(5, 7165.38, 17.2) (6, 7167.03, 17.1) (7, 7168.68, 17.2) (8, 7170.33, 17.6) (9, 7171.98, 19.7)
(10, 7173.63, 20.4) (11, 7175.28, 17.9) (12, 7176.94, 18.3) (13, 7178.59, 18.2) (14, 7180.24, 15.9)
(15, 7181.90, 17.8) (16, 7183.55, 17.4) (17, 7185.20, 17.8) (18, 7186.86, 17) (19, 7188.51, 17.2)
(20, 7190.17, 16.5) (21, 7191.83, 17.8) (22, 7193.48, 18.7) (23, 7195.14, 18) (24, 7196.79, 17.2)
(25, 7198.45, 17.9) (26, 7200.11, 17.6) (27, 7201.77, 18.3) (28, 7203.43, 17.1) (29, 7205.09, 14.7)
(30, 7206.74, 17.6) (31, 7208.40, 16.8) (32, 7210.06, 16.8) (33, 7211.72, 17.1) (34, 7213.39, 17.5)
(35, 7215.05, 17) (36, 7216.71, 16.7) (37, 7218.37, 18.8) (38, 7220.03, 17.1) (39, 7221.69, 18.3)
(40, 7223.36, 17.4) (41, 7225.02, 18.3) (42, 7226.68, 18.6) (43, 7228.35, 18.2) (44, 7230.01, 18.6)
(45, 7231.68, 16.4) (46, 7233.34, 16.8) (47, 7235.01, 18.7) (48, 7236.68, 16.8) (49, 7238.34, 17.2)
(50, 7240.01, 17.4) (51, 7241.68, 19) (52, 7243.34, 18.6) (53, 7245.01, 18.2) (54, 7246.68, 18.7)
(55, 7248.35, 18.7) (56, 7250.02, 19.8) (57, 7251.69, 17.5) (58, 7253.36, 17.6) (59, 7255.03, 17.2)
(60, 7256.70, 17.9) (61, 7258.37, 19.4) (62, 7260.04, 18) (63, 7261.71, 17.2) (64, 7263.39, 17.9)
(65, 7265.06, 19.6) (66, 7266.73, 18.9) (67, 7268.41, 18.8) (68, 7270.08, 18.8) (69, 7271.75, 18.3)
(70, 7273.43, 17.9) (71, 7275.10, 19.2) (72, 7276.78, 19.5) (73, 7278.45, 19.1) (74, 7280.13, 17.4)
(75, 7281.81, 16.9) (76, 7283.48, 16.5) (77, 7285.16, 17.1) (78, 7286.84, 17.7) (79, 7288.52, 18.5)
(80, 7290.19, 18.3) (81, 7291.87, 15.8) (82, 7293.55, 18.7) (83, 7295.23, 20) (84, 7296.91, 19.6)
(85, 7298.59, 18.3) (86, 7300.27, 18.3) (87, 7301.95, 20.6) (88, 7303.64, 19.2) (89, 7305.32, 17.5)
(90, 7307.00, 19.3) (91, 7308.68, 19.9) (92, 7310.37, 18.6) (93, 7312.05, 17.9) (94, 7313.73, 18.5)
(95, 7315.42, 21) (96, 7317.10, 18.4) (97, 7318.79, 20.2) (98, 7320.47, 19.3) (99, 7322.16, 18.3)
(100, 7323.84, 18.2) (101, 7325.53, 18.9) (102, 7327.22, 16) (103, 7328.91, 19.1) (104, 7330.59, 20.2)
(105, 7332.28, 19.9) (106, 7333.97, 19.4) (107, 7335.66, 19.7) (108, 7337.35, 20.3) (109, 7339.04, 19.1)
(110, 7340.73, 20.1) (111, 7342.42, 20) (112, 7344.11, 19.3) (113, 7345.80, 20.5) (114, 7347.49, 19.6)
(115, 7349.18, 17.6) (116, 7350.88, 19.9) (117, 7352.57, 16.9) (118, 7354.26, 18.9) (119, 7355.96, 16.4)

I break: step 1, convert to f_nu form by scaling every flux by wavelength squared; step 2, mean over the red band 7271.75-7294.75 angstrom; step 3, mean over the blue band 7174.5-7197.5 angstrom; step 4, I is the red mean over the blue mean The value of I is 1.05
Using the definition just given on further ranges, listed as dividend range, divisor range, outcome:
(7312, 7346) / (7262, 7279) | 1.04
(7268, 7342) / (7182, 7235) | 1.10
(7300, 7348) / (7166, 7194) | 1.13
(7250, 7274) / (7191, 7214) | 1.07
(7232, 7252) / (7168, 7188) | 1.03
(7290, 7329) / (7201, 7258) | 1.08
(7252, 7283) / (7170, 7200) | 1.05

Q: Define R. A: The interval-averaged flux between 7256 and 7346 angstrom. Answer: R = 18.7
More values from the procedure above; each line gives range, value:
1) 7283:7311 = 18.5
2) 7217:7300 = 18.1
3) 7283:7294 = 17.5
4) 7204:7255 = 17.7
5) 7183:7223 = 17.4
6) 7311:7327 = 18.8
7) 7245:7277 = 18.4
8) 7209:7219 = 17.3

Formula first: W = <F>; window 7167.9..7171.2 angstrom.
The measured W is 17.4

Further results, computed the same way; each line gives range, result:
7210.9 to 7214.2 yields 17.3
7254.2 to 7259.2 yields 18.2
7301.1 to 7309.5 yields 19.3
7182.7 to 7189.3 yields 17.4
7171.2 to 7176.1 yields 19.3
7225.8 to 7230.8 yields 18.5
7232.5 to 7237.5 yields 17.4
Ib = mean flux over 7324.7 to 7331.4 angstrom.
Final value 18.5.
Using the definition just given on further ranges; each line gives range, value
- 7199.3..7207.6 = 17.1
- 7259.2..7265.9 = 18.2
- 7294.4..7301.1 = 19.1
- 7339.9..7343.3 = 20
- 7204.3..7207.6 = 16.2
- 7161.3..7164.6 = 16.7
